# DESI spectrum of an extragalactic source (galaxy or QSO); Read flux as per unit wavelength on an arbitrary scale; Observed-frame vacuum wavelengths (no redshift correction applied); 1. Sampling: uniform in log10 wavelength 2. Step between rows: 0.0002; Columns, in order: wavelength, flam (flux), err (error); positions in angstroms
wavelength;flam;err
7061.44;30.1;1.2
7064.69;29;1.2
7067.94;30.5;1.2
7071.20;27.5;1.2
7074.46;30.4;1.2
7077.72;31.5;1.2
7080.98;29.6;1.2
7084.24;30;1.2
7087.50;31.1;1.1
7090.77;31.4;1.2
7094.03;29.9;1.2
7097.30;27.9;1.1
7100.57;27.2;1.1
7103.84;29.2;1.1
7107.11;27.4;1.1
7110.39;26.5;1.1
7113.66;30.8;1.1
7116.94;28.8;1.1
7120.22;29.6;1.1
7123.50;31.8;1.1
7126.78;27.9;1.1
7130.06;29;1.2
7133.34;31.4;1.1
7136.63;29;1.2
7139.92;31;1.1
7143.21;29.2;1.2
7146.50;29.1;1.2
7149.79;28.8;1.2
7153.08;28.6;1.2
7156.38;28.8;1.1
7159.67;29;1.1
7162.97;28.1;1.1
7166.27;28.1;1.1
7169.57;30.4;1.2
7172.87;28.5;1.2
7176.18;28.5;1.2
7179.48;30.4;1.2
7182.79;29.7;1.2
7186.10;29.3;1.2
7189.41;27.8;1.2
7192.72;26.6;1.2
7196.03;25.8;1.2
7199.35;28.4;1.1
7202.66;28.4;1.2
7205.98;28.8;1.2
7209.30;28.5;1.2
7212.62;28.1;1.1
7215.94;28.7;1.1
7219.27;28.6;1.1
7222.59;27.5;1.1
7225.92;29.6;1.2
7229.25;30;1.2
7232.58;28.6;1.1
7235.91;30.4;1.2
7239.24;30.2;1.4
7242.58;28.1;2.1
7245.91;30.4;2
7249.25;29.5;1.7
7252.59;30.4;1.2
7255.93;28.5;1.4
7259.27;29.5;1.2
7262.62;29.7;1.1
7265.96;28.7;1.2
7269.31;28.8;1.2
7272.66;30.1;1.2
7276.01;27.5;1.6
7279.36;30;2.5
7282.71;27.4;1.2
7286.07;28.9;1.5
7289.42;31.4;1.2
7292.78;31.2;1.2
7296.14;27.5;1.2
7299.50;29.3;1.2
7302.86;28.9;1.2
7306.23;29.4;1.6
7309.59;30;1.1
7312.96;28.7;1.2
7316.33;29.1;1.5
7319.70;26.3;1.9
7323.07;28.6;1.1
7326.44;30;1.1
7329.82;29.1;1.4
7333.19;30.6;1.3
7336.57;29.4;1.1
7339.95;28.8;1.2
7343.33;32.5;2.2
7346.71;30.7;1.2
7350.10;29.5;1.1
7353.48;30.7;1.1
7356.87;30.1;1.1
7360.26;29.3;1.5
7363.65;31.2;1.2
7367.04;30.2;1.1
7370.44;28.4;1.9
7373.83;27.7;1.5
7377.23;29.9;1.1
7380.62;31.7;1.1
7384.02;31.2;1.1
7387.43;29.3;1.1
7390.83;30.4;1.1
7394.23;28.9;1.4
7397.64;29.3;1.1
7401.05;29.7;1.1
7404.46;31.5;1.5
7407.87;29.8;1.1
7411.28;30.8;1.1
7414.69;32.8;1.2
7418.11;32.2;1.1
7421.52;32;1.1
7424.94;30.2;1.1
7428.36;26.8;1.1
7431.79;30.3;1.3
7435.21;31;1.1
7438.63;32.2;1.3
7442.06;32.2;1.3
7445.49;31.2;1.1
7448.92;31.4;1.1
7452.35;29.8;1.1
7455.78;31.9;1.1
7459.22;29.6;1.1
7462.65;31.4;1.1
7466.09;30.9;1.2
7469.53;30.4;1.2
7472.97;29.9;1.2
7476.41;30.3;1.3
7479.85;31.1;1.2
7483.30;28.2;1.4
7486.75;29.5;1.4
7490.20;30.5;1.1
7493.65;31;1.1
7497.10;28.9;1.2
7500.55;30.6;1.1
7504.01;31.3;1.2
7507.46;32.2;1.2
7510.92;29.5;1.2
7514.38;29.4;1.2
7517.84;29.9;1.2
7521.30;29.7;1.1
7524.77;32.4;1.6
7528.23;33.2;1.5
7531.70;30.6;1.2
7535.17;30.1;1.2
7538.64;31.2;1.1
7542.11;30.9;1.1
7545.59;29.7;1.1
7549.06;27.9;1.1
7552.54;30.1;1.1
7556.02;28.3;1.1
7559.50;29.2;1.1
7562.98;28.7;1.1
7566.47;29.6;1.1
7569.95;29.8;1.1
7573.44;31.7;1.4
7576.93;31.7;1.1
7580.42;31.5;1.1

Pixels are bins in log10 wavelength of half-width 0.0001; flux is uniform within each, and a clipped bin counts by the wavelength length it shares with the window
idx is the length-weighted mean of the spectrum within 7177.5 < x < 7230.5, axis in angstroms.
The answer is 28.5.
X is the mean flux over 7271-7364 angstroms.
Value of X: 29.5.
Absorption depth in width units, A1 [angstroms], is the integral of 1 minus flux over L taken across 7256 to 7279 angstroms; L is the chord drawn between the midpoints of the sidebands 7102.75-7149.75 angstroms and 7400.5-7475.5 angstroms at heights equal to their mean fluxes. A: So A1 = 0.7 angstroms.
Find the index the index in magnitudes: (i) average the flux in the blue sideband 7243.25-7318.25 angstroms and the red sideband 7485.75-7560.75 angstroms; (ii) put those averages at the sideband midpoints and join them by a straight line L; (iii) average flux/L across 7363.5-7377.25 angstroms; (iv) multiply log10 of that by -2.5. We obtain 0.016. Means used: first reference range 29.3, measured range 29.2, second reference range 30.3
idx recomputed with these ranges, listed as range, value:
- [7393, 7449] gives 30.7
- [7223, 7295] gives 29.4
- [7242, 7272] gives 29.4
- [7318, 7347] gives 29.5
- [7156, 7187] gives 29.1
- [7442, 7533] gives 30.6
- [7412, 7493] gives 30.7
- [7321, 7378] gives 29.8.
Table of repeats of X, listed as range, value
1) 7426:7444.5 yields 30.5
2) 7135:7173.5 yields 29.1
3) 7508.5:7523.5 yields 29.8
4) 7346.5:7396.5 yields 29.9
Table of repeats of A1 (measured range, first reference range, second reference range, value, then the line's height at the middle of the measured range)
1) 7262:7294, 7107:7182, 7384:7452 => 0.60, 29.9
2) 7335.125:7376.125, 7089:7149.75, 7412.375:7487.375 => 0.57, 30.3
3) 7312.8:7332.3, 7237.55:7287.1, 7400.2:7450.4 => 0.74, 29.8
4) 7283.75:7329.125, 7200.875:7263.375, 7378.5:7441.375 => 0.89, 29.7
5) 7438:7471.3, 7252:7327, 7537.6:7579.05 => -1.66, 29.6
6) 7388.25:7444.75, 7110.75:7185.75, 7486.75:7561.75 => -1.14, 30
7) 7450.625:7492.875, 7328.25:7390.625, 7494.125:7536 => 0.26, 30.5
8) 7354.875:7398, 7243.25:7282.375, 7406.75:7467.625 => 0.73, 30.4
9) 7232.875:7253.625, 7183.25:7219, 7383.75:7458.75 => -0.82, 28.6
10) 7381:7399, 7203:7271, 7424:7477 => 0.13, 30.2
